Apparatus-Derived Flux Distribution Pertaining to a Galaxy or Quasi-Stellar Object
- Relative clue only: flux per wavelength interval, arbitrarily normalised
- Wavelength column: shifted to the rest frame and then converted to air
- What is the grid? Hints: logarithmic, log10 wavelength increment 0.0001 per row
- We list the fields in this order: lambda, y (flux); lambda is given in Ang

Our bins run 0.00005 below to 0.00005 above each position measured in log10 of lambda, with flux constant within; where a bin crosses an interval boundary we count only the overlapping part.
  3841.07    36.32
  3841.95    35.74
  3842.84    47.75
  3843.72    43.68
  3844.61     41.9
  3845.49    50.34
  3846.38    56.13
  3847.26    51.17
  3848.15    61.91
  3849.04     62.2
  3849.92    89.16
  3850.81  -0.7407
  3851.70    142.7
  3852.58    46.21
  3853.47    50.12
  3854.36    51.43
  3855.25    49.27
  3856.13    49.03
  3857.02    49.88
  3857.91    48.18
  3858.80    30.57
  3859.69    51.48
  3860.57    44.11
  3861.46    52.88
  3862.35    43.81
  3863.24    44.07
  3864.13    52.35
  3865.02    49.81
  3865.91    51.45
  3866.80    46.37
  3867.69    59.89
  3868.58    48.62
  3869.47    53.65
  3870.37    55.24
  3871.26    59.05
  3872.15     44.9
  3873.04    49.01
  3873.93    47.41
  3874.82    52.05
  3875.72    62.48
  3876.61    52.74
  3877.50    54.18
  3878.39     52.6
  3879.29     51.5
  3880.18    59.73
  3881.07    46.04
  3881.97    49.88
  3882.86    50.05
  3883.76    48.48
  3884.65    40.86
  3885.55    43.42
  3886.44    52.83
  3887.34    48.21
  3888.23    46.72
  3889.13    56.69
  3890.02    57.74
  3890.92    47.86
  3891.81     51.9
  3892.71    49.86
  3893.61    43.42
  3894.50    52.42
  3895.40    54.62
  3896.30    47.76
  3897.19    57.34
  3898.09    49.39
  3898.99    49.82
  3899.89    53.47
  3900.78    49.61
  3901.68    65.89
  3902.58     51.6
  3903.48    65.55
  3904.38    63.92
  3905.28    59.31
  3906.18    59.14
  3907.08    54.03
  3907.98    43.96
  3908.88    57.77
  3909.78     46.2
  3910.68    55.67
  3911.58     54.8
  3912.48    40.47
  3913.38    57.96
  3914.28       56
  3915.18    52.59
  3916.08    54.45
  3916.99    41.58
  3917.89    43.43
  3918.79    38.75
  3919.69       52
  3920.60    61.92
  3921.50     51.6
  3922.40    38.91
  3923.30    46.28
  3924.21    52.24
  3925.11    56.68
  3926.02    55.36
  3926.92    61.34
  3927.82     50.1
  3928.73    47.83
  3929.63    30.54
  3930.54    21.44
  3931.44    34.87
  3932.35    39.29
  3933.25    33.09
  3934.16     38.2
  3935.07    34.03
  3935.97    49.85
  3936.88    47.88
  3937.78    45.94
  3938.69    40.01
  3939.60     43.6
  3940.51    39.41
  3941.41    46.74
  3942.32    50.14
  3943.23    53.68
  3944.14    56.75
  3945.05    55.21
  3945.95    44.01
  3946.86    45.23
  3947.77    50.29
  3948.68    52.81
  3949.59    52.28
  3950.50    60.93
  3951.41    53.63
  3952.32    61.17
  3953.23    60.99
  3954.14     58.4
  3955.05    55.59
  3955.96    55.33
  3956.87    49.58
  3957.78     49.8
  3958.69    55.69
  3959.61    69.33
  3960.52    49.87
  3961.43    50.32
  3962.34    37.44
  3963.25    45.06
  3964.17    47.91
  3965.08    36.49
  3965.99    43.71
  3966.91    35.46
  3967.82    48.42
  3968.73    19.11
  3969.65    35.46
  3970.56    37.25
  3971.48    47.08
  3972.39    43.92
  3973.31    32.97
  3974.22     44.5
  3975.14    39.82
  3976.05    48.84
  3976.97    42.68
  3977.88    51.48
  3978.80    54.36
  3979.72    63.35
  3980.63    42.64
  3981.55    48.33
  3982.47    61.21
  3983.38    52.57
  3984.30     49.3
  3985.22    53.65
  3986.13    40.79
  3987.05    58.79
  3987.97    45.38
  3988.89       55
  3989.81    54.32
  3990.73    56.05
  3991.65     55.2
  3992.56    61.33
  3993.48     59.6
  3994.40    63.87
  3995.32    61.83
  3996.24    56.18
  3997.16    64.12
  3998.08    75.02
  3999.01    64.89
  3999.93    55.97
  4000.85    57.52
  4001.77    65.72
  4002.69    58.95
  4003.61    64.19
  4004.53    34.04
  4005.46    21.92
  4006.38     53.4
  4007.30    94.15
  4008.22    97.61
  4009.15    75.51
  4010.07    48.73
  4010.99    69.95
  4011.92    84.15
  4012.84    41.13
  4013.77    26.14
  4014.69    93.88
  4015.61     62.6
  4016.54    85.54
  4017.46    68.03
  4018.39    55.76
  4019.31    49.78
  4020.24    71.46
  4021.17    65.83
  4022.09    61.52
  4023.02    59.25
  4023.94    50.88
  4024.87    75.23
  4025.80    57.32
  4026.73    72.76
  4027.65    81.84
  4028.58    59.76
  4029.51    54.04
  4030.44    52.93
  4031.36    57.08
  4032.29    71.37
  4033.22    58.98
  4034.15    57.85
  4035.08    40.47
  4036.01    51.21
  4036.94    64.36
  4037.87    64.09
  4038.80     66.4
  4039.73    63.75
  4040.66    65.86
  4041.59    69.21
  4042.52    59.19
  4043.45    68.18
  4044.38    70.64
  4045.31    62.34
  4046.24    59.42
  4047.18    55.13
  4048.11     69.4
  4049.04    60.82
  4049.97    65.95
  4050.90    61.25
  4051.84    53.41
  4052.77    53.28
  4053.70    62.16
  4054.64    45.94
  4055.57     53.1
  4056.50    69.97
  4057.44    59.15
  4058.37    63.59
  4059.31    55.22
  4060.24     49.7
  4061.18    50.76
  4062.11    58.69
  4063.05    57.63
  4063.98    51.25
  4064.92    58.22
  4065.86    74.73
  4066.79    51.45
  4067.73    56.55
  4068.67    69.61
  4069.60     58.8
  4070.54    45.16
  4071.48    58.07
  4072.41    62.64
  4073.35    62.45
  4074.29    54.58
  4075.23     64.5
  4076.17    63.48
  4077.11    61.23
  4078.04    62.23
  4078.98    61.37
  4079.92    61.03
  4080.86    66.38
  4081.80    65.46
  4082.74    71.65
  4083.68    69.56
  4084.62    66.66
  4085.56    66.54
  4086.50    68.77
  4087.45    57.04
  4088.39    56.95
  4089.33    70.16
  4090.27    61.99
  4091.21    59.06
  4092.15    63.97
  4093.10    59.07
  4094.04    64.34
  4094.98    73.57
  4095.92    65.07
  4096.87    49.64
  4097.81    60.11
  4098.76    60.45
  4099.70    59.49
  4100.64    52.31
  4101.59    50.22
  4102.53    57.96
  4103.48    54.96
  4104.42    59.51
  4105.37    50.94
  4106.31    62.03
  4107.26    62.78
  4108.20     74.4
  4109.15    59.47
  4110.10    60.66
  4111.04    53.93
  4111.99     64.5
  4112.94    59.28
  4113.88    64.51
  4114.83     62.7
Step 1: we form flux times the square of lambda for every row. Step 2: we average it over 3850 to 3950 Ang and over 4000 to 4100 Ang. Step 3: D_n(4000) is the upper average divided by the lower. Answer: 1.32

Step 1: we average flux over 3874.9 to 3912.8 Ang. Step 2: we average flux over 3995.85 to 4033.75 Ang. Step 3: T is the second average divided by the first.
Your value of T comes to 1.20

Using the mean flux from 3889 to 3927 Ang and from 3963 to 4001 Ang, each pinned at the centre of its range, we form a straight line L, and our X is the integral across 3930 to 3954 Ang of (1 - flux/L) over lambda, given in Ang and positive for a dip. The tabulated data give 2.20 Ang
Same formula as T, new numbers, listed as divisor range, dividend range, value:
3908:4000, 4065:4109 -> 1.24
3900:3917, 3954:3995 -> 0.90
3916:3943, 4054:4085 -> 1.34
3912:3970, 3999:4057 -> 1.30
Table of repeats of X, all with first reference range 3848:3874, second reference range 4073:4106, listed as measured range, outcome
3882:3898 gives 1.2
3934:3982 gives 7.5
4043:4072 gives 0.6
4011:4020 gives -0.7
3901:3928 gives 0.9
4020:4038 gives -0.6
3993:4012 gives -1.5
